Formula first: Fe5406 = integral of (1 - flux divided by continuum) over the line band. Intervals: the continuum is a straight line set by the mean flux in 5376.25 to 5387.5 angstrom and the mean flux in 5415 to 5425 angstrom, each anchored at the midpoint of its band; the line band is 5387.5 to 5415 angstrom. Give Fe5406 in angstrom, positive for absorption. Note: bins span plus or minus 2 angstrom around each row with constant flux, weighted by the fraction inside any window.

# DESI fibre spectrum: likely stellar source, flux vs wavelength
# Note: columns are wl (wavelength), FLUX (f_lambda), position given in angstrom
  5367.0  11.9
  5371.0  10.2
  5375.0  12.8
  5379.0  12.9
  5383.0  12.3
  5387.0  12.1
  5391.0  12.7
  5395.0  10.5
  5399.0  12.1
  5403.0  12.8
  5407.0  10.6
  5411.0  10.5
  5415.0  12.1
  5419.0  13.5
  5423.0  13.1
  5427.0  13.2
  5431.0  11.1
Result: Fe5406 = 2.5 angstrom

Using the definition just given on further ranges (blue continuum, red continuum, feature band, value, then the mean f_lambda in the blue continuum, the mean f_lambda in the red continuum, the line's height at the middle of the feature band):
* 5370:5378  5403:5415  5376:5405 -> -1.7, 11.8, 11.2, 11.5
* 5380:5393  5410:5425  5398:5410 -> 0.7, 12.4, 12.4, 12.4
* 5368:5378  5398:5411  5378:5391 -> -0.9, 11.7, 11.6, 11.7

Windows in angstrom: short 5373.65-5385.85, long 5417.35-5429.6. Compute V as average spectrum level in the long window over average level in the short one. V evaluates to 1.04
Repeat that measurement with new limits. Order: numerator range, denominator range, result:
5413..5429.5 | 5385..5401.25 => 1.09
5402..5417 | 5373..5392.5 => 0.91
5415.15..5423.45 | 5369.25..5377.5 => 1.12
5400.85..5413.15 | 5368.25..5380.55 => 0.95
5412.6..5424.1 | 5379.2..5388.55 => 1.04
